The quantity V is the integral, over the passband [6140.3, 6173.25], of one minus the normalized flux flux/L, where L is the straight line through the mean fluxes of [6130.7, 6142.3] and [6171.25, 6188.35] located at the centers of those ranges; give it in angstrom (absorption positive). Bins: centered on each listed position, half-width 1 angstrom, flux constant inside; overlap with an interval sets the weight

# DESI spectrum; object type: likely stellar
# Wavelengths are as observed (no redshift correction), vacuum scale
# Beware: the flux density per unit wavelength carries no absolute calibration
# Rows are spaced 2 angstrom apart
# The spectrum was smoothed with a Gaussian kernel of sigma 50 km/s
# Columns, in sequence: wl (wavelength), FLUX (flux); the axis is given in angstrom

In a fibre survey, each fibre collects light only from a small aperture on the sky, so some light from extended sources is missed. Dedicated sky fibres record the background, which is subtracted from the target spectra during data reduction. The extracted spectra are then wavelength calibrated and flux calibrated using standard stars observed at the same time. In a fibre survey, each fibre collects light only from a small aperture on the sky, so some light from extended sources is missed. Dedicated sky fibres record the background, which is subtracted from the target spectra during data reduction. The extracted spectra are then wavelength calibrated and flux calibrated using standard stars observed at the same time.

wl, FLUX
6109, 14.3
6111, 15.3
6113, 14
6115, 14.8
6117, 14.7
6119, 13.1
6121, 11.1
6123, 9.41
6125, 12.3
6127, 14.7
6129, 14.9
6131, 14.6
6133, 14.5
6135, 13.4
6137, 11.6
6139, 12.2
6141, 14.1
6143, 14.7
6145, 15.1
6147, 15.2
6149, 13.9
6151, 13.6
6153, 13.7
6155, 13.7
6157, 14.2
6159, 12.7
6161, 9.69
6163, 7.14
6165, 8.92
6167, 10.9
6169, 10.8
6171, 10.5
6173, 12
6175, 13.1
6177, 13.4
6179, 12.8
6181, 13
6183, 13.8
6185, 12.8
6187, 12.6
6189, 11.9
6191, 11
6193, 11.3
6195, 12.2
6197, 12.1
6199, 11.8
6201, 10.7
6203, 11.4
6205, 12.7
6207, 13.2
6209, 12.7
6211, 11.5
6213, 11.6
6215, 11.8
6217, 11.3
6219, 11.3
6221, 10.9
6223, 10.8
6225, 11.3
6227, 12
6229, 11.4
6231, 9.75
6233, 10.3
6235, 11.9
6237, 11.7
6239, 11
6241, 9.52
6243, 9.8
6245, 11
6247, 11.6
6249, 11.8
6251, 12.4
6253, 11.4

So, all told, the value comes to 1.8 angstrom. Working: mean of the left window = 13.4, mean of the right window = 12.8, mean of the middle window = 12.4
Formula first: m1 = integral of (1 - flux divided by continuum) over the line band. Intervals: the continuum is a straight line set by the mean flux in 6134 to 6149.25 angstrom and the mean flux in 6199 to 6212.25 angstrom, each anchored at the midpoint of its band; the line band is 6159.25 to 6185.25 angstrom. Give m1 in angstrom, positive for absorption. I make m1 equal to 2.9 angstrom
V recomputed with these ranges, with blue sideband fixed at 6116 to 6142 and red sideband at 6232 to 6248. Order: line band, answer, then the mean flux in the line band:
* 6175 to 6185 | -0.9 angstrom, 13.2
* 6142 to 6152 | -1.4 angstrom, 14.5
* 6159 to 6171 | 2.5 angstrom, 9.84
